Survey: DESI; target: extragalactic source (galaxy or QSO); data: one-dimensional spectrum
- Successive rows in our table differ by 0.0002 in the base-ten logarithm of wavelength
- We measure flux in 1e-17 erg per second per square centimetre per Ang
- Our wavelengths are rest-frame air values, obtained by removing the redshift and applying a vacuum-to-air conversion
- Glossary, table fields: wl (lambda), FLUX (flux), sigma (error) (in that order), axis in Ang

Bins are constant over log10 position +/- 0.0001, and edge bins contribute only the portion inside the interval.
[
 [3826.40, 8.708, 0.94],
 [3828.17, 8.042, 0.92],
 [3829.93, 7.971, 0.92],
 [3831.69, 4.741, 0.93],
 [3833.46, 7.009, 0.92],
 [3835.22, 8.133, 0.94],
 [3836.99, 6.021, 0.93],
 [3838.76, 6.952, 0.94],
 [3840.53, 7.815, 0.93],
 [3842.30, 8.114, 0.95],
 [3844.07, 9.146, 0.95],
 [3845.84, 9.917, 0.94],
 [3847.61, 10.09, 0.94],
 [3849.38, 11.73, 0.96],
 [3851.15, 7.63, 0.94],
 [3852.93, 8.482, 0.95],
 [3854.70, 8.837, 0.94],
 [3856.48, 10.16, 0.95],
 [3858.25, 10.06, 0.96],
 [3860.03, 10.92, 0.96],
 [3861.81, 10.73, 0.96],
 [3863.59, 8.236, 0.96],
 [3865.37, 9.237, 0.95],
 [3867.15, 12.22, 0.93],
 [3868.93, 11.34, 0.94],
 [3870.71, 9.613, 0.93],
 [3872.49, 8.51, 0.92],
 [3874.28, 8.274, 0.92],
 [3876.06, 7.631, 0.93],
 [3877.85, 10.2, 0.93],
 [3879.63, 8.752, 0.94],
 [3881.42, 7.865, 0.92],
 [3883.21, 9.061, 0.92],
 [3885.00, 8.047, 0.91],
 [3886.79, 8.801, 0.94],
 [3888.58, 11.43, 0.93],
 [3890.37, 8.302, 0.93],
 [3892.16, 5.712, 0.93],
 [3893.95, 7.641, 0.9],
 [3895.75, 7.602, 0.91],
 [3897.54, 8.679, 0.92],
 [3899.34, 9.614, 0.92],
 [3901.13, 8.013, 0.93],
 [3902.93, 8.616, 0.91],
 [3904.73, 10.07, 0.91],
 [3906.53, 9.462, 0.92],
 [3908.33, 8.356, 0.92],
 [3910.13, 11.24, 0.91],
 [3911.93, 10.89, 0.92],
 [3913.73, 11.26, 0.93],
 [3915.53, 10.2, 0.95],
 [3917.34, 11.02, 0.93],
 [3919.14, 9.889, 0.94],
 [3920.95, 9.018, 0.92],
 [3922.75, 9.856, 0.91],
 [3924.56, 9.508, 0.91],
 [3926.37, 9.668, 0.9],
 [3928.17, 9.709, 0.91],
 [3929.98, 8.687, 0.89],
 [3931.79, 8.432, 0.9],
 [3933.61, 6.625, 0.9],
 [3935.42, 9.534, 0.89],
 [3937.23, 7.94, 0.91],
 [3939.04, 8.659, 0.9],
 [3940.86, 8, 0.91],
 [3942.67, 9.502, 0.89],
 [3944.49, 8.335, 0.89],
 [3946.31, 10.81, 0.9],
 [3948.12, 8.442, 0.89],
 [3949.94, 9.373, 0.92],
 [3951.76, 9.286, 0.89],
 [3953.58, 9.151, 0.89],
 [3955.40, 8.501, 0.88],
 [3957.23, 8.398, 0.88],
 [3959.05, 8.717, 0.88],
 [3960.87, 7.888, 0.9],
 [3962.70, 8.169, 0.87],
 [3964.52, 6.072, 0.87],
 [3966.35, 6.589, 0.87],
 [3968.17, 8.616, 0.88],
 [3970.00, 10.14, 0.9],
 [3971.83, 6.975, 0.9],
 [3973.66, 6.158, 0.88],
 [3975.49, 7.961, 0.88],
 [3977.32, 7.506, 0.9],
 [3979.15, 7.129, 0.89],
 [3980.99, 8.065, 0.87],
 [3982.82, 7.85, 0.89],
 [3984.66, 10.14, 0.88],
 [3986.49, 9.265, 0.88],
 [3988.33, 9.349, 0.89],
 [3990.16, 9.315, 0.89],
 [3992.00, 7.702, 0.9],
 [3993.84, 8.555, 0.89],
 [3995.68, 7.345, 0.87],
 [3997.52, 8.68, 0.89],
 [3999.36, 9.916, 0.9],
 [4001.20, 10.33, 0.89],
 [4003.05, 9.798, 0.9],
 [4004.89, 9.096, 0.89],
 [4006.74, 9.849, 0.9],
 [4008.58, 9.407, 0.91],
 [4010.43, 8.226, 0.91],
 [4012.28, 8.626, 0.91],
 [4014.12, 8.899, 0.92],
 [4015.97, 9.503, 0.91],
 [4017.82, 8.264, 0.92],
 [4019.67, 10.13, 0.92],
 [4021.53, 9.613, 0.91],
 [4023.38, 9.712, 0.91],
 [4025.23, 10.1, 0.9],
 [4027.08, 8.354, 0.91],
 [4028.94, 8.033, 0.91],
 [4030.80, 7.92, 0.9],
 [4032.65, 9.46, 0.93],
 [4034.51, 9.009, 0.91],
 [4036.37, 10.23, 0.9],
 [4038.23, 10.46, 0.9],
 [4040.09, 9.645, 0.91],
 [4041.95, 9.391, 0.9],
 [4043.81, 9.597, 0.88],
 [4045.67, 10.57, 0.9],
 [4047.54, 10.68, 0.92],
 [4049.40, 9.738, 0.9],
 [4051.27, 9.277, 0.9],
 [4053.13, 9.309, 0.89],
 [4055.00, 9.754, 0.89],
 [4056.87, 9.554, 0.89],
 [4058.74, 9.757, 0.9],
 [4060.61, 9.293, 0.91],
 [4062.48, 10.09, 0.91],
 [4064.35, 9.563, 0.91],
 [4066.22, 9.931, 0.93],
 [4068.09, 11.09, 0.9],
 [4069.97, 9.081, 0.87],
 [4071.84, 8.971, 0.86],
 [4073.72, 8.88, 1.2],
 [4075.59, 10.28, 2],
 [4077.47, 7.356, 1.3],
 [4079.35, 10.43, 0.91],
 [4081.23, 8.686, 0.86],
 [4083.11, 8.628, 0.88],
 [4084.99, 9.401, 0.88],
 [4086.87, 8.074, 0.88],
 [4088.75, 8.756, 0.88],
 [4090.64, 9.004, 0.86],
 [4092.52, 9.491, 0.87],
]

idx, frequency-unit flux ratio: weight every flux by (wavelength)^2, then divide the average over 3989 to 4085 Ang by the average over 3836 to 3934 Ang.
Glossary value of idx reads 1.10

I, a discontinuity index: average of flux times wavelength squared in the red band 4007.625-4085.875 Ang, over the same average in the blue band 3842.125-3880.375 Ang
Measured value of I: 1.08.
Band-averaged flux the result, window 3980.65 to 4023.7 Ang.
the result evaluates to 9.07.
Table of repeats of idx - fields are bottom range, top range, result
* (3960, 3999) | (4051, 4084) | 1.22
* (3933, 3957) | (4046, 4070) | 1.18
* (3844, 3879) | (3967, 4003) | 0.94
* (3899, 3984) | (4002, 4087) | 1.13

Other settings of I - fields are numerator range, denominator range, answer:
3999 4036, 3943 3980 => 1.15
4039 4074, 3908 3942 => 1.10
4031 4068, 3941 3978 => 1.23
